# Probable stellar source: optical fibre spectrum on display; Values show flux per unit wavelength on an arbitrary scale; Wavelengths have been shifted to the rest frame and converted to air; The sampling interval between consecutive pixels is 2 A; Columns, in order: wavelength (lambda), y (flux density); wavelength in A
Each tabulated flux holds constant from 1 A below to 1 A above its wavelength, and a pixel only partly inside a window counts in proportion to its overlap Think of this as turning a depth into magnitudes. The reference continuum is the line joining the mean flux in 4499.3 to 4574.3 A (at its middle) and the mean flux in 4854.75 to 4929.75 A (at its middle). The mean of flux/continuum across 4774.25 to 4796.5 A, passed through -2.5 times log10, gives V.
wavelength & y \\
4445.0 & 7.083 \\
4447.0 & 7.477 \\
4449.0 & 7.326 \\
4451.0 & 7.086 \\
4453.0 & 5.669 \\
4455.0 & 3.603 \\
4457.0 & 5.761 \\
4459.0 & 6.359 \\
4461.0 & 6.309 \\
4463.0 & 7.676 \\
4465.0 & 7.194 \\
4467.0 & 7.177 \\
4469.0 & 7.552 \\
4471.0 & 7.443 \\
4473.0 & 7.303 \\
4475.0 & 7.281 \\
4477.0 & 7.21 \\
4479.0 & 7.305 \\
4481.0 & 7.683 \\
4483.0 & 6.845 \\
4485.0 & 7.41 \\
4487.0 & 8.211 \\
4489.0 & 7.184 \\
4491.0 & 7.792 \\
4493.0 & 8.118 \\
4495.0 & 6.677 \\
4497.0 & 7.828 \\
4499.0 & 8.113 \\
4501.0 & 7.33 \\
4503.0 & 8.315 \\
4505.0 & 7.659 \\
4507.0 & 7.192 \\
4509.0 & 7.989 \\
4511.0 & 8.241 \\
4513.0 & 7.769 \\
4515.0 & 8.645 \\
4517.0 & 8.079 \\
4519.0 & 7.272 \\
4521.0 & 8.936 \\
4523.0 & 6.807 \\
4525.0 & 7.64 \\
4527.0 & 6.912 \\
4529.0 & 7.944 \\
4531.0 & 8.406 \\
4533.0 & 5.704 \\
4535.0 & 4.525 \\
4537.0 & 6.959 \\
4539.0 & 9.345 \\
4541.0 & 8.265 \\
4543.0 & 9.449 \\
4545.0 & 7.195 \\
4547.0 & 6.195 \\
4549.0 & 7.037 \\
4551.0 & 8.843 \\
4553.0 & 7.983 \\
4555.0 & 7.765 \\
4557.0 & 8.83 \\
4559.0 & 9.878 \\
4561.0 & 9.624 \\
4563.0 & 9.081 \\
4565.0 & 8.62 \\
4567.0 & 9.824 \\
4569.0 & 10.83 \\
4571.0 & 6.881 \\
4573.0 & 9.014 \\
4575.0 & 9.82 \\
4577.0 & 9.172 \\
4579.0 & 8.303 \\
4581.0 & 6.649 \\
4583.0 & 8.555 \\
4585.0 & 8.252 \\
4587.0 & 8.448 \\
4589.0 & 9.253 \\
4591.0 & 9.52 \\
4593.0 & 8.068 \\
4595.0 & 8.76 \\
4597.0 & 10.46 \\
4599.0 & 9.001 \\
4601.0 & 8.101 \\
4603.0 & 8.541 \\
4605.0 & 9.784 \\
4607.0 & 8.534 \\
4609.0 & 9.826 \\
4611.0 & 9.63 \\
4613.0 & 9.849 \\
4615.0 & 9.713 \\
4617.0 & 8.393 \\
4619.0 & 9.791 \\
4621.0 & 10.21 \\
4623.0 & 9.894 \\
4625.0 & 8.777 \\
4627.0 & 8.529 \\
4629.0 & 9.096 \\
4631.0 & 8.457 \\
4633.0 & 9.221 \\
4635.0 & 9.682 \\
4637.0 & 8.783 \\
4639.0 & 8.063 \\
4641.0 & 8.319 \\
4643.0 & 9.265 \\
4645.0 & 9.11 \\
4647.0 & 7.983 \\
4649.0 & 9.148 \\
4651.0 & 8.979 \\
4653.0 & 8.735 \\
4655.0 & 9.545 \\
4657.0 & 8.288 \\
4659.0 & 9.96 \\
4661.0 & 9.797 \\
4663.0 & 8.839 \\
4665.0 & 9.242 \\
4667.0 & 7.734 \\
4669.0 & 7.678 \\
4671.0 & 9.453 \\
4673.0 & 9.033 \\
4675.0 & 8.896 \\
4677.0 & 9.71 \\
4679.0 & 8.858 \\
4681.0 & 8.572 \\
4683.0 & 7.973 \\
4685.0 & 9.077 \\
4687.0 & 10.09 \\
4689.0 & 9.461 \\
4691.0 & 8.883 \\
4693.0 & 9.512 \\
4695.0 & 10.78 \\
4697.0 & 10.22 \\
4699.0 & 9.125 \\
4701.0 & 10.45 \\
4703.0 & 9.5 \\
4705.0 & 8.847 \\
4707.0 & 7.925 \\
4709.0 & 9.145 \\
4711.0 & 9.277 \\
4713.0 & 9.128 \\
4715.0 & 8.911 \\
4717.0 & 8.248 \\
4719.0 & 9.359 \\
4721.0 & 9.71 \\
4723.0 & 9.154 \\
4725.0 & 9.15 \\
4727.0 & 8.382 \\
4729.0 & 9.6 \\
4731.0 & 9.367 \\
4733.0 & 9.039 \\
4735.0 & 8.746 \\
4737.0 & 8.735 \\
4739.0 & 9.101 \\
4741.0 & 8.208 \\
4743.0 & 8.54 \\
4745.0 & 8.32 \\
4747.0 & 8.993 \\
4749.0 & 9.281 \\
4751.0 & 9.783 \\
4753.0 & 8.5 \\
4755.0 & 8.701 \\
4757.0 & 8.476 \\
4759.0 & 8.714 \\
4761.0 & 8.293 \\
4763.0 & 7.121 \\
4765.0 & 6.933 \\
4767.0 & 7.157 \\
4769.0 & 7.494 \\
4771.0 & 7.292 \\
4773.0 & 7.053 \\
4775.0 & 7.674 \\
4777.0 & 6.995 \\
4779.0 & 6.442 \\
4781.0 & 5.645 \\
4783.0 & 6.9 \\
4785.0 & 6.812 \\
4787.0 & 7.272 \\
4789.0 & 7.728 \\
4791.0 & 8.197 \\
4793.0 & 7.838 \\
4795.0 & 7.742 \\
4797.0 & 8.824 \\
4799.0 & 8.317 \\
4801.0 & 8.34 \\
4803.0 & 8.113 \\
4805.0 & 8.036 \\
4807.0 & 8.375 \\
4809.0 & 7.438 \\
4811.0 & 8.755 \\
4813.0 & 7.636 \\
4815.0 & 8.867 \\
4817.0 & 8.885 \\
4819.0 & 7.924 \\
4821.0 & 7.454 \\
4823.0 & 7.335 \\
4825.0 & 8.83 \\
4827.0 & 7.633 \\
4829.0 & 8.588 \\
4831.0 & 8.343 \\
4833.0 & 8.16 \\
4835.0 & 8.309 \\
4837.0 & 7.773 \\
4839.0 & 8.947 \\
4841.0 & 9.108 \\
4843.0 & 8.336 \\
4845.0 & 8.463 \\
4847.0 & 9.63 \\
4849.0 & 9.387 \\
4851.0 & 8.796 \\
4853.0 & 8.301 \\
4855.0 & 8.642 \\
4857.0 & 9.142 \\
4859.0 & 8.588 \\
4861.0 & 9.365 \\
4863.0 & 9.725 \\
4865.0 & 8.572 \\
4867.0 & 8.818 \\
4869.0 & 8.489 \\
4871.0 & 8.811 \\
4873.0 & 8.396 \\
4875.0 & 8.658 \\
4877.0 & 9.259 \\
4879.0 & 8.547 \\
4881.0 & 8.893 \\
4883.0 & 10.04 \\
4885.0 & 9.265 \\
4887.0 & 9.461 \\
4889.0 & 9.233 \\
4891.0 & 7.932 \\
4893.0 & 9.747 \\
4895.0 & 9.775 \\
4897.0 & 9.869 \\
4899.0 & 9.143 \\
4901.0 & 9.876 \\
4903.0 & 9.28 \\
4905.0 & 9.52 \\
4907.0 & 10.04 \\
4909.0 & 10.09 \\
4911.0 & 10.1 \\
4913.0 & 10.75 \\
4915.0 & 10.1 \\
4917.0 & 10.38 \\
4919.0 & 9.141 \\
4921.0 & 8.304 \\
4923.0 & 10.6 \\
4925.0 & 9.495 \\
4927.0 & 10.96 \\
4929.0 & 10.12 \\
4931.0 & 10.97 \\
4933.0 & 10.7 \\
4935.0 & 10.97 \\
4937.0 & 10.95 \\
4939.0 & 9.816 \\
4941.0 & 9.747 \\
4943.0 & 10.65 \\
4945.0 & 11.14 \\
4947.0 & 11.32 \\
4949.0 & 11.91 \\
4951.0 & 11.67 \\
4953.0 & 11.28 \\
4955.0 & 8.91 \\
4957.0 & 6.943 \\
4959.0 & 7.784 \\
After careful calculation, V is 0.24 mag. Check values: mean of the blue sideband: 8.03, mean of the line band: 7.24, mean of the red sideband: 9.4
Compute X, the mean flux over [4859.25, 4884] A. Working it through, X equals 8.95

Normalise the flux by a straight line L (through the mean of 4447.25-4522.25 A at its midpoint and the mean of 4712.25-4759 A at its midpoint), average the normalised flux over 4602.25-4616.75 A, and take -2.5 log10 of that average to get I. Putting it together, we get -0.155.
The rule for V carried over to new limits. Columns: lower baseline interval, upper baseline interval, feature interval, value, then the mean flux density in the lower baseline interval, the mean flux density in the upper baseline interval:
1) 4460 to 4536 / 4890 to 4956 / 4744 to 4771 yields 0.107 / 7.47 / 10.2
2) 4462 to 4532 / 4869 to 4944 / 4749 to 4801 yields 0.171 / 7.63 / 9.7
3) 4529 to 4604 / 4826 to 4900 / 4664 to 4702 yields -0.075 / 8.4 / 8.87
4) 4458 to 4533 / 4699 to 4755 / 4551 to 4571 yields -0.137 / 7.54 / 9.01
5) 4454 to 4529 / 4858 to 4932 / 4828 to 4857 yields 0.067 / 7.38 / 9.47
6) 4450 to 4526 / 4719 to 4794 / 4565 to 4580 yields -0.195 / 7.33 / 8.16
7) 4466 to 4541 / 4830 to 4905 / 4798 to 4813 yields 0.072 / 7.54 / 8.96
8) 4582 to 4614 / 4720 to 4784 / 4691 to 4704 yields -0.158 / 9.04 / 8.23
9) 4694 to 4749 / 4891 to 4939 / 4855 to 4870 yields 0.095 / 9.11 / 9.99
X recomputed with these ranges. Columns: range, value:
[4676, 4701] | 9.4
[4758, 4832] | 7.76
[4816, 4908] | 8.85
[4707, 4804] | 8.26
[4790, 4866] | 8.44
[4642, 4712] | 9.12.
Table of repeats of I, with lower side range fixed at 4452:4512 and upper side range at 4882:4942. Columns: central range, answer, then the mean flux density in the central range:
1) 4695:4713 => -0.10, 9.38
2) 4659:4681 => -0.07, 8.96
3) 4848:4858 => 0.08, 8.85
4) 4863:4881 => 0.10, 8.76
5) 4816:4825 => 0.16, 8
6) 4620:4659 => -0.10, 8.98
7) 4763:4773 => 0.24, 7.19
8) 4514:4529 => -0.04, 7.77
